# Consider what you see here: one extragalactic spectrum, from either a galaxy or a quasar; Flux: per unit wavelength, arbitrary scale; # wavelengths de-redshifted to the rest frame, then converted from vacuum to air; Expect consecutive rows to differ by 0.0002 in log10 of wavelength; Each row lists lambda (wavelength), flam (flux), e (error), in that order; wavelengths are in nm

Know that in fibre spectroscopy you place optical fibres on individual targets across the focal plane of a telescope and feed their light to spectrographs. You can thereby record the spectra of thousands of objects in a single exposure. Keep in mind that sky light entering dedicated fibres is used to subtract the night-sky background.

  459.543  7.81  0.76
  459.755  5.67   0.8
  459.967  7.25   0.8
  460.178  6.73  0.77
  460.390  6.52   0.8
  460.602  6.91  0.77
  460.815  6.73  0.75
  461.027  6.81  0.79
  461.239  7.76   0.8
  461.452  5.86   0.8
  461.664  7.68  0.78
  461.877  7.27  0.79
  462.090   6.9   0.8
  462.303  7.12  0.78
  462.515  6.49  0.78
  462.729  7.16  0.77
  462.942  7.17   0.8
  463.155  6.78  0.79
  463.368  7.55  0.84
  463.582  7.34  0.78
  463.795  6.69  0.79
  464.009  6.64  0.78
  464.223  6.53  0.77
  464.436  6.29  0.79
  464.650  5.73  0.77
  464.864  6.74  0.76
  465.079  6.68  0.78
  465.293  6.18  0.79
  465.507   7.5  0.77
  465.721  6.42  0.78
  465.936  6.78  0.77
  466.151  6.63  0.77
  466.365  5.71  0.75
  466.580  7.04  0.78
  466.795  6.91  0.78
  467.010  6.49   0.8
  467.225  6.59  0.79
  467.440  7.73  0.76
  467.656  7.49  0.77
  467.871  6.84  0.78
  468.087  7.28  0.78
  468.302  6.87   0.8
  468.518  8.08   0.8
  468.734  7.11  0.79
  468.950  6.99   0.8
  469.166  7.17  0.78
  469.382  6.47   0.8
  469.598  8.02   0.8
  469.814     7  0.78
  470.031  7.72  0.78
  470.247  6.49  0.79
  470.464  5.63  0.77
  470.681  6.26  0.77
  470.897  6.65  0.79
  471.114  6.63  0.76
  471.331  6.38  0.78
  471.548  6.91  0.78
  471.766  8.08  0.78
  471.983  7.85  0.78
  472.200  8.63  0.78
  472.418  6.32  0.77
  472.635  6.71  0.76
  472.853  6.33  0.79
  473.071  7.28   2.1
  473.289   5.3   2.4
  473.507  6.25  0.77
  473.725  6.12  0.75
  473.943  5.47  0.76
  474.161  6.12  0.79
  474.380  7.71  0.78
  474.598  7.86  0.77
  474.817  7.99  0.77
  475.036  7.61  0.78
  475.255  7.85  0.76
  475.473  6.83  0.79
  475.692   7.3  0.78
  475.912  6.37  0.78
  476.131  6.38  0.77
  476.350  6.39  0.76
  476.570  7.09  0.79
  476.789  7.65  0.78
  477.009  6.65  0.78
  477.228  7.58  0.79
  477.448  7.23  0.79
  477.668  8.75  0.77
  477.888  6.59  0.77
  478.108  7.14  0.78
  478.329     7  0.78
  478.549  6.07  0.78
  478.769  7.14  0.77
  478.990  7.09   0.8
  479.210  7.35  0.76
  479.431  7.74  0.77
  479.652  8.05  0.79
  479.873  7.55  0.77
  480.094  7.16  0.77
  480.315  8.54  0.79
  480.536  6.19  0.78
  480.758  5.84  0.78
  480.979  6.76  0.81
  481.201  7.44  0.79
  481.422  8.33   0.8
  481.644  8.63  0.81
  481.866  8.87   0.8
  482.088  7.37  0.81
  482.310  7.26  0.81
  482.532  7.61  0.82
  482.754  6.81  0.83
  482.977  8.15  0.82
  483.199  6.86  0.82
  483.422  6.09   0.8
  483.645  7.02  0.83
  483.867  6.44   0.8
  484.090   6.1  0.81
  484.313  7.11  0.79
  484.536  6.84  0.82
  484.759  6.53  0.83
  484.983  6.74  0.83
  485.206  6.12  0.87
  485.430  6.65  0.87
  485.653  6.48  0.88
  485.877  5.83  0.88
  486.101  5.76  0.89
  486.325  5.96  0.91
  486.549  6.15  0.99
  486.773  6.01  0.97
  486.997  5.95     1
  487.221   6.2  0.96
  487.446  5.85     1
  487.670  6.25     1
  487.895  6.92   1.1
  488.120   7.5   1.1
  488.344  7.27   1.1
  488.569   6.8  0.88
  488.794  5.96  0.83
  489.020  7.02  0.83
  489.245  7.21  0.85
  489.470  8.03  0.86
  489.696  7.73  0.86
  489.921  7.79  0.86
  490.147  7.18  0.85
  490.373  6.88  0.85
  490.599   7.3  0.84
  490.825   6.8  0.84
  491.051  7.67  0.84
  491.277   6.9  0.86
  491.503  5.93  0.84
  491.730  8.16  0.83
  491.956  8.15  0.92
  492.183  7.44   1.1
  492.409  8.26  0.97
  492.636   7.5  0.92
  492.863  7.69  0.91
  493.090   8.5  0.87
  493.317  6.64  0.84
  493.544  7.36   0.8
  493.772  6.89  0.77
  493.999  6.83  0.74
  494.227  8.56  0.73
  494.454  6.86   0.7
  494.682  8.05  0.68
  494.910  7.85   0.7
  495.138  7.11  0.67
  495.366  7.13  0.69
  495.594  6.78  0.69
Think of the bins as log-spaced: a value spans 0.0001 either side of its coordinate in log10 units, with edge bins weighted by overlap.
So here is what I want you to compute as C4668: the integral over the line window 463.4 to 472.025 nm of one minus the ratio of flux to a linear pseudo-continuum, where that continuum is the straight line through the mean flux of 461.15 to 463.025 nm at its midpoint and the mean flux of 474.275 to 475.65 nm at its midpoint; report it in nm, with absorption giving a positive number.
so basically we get 0.511 nm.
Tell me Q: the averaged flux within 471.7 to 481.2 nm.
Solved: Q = 7.07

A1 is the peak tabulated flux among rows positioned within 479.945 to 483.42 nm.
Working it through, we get 8.87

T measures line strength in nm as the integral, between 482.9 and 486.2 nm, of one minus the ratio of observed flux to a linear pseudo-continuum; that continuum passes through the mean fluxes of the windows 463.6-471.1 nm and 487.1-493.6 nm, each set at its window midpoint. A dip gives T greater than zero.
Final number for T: 0.248 nm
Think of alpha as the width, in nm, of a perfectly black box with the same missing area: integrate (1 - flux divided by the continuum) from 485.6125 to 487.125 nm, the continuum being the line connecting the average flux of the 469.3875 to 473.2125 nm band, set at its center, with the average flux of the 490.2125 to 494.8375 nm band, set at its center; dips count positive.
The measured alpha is 0.27 nm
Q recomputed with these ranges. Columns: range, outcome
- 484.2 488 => 6.31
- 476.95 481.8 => 7.33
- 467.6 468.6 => 7.28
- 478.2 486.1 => 7.06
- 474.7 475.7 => 7.54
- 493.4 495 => 7.46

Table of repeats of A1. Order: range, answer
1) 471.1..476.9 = 8.63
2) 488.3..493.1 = 8.5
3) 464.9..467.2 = 7.5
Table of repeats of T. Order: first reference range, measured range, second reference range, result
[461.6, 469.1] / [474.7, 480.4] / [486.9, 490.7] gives -0.291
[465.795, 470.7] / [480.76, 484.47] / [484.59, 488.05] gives -0.500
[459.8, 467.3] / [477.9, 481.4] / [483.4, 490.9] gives -0.234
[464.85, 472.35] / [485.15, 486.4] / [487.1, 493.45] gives 0.177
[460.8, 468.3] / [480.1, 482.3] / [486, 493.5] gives -0.177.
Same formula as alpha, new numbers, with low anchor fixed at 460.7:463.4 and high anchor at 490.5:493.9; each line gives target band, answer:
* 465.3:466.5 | 0.08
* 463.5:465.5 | 0.13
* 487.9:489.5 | 0.07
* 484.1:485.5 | 0.13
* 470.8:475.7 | 0.14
